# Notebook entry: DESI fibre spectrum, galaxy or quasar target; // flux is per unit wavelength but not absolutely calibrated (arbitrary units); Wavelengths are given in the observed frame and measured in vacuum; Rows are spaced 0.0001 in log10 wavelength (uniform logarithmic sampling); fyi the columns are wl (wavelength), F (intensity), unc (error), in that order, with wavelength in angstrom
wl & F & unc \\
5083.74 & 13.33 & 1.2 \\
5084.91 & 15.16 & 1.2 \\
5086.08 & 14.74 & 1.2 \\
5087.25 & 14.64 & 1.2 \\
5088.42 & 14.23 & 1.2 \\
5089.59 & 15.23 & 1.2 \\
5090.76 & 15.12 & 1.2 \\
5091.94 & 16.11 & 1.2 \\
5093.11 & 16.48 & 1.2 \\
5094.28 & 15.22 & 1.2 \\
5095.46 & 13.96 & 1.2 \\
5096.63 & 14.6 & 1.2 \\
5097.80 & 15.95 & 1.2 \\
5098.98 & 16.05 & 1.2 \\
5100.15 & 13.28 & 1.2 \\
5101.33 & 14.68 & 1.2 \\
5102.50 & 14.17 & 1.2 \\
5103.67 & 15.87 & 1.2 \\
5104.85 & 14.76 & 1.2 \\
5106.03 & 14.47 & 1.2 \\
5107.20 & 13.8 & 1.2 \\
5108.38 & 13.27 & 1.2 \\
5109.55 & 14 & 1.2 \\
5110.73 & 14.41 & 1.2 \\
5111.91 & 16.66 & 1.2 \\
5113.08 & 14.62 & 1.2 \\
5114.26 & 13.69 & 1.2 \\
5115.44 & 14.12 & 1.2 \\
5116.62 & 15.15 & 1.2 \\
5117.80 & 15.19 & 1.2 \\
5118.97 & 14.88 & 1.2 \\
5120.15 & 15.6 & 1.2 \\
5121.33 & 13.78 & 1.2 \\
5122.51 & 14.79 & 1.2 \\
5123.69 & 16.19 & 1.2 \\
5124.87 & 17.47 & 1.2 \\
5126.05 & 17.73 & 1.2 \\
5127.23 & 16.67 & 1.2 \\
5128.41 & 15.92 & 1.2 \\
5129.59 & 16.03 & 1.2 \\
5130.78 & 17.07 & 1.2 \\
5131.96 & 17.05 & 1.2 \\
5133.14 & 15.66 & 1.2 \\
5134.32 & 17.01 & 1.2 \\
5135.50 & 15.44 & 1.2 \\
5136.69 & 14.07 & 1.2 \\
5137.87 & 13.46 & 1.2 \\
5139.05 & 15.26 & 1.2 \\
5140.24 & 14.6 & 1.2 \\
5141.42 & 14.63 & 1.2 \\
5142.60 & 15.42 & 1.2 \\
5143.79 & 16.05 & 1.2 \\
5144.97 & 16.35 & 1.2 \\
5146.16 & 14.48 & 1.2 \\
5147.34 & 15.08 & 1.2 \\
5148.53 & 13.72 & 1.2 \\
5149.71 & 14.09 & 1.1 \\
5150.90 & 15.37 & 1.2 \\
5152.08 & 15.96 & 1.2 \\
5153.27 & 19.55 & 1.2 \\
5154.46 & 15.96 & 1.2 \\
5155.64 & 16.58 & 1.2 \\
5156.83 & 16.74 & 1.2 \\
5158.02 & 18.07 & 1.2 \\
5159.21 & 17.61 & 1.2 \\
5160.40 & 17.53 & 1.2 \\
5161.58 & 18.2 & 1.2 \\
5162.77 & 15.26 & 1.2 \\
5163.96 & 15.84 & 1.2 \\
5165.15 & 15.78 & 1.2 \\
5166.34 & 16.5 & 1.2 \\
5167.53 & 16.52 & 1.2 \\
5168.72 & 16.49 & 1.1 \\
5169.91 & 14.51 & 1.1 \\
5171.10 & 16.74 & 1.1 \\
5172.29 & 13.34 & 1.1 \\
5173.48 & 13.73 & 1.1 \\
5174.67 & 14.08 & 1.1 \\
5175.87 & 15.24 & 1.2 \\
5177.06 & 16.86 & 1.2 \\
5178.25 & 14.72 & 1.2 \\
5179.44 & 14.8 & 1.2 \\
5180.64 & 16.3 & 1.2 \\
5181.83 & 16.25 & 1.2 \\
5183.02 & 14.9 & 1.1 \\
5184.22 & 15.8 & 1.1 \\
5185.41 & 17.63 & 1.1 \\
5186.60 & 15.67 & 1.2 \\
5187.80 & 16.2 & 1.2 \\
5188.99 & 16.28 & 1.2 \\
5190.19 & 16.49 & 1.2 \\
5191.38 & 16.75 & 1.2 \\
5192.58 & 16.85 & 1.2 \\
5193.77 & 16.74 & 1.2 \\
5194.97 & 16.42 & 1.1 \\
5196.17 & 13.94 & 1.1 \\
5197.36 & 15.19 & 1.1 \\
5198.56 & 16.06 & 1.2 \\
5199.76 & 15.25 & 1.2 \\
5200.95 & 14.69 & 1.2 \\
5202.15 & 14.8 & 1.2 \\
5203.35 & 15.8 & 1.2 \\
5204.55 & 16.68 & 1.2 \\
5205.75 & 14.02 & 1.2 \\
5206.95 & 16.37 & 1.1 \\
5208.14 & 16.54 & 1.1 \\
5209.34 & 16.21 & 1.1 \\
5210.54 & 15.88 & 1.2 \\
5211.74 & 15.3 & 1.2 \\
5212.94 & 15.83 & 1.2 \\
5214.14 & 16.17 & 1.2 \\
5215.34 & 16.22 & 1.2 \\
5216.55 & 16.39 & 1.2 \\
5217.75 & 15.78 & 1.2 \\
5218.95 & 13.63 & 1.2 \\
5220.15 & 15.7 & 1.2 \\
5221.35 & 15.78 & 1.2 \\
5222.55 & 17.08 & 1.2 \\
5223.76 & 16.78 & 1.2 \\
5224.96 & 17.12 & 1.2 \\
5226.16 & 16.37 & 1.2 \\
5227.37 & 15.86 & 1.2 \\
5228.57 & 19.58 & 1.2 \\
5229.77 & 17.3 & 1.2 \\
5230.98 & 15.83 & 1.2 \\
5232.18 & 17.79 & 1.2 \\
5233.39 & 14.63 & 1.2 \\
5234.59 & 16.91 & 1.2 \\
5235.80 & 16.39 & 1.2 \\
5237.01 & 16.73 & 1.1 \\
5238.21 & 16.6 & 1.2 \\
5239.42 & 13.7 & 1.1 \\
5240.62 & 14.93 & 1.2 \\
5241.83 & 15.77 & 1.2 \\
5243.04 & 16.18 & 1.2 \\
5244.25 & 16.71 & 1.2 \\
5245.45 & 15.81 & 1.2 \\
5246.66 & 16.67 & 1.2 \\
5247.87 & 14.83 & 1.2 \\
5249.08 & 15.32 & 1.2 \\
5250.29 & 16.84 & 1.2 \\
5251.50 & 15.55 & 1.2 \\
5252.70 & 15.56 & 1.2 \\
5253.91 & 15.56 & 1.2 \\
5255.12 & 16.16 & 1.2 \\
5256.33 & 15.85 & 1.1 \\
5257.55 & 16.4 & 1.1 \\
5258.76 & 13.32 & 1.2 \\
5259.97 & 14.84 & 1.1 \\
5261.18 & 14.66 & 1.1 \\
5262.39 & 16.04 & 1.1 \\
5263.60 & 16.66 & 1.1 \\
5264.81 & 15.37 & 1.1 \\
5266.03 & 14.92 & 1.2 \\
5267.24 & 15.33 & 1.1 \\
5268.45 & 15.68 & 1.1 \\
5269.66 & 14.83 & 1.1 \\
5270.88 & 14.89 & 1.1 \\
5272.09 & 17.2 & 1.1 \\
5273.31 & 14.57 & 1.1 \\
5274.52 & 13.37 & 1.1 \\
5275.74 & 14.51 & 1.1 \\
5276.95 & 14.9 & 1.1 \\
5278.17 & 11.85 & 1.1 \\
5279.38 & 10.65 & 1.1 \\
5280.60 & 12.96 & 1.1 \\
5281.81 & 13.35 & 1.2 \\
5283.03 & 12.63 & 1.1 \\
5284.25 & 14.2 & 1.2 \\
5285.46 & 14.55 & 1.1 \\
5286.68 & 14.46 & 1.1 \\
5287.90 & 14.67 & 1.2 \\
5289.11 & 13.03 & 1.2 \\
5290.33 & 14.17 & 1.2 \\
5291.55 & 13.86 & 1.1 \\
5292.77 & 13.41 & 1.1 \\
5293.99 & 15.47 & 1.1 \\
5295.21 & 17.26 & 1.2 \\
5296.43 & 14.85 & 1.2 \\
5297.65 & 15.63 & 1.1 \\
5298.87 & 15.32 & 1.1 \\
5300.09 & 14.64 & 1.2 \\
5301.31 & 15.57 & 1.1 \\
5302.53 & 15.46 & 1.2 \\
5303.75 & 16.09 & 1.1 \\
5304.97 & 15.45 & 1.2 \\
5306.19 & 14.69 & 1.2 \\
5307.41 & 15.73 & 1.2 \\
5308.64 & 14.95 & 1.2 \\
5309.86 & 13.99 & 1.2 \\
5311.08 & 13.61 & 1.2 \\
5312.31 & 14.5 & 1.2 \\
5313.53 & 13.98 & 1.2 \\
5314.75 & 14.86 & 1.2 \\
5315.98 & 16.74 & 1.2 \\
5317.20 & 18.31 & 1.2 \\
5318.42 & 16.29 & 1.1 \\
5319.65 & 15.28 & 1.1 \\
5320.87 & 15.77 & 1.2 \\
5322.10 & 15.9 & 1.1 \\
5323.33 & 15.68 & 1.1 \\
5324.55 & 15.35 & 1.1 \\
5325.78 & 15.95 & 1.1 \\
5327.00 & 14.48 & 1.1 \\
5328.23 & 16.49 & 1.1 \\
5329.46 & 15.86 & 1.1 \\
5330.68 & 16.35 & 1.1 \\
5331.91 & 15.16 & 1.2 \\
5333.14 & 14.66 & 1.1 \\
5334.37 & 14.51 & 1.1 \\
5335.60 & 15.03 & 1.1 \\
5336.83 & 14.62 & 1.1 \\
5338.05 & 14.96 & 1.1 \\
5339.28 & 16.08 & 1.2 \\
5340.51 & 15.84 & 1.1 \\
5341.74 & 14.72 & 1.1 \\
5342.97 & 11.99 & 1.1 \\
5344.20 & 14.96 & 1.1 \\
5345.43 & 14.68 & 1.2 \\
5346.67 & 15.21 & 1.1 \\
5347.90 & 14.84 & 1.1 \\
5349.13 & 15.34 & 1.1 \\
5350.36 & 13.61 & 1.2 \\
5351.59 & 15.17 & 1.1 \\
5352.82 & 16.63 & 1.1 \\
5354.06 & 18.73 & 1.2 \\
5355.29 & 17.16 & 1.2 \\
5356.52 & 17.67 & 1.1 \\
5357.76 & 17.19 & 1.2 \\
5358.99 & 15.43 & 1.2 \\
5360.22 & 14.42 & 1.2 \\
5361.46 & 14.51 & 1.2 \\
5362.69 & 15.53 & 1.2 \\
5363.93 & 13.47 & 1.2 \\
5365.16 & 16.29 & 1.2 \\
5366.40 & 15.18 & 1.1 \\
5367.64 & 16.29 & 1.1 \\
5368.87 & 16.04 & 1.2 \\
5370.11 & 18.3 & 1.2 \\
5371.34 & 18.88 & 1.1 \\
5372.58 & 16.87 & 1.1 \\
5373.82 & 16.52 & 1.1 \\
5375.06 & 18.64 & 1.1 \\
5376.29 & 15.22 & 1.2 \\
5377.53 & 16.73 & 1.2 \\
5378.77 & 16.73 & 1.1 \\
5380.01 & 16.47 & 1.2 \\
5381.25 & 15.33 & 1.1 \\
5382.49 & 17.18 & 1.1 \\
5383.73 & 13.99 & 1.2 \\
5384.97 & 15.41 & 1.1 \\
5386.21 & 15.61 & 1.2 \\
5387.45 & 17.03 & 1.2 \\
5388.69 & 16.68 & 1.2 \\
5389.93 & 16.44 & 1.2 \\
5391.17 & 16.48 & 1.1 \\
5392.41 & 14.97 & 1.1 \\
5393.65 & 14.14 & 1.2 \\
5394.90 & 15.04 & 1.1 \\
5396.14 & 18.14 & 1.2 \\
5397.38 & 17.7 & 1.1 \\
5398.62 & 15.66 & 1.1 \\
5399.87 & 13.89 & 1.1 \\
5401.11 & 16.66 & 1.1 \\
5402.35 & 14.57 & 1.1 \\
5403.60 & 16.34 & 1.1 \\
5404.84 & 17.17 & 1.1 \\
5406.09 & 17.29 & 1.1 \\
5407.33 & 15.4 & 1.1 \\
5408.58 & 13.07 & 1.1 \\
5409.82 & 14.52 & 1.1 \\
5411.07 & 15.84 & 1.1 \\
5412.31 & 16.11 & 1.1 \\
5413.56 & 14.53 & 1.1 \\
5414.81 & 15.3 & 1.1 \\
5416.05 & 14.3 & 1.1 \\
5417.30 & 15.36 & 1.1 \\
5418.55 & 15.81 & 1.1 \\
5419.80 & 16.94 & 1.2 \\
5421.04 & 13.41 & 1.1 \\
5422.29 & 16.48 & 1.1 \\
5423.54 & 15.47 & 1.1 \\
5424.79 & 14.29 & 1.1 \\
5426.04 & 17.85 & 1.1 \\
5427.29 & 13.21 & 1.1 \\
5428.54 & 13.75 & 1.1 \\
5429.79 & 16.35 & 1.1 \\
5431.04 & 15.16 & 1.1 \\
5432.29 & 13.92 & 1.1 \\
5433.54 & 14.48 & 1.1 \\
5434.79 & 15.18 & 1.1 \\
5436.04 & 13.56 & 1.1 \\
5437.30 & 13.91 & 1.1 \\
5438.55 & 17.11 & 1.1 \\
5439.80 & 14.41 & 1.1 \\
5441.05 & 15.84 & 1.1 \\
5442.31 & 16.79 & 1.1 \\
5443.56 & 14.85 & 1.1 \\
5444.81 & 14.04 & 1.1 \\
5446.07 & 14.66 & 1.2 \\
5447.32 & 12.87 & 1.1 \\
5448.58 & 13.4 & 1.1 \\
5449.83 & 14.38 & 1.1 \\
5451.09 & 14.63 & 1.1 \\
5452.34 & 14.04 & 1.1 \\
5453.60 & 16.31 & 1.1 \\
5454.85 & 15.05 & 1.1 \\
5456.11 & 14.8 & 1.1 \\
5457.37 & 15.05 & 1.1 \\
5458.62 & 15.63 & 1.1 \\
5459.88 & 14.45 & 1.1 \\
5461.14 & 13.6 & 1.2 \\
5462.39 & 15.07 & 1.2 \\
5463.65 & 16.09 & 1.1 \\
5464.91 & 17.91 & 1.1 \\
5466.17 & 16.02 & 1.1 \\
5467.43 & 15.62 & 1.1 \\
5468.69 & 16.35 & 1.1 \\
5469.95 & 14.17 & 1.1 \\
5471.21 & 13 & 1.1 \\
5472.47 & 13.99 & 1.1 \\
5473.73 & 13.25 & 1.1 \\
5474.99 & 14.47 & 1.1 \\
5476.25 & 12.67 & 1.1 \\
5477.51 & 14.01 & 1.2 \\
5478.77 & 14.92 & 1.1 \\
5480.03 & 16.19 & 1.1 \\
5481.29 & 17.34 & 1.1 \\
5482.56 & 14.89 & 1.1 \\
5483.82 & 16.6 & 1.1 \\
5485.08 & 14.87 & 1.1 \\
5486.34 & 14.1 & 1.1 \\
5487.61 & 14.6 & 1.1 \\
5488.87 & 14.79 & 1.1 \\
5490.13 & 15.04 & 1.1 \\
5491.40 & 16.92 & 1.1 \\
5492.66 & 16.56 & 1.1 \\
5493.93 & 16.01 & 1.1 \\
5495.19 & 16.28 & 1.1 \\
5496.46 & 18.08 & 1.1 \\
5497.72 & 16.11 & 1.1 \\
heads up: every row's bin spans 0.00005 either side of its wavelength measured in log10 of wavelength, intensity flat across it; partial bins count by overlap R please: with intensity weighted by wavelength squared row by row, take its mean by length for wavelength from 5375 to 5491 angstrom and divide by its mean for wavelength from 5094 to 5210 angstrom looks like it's 1.09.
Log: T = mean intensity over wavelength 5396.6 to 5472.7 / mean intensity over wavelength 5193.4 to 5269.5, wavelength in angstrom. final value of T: 0.96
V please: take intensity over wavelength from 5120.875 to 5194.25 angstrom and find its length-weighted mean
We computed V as 15.9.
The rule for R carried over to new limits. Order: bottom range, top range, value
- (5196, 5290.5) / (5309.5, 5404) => 1.07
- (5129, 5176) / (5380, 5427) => 1.09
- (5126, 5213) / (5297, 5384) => 1.05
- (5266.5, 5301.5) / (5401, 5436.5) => 1.11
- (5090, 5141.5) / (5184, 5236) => 1.10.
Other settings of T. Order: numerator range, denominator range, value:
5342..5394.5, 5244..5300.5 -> 1.07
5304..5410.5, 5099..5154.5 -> 1.03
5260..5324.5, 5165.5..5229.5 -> 0.94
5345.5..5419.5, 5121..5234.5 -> 1.00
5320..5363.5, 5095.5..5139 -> 1.02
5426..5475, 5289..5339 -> 0.97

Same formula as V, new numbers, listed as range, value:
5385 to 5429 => 15.6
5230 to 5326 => 15.2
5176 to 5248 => 16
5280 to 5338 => 15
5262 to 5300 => 14.5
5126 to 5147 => 15.7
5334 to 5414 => 15.8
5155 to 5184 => 15.9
